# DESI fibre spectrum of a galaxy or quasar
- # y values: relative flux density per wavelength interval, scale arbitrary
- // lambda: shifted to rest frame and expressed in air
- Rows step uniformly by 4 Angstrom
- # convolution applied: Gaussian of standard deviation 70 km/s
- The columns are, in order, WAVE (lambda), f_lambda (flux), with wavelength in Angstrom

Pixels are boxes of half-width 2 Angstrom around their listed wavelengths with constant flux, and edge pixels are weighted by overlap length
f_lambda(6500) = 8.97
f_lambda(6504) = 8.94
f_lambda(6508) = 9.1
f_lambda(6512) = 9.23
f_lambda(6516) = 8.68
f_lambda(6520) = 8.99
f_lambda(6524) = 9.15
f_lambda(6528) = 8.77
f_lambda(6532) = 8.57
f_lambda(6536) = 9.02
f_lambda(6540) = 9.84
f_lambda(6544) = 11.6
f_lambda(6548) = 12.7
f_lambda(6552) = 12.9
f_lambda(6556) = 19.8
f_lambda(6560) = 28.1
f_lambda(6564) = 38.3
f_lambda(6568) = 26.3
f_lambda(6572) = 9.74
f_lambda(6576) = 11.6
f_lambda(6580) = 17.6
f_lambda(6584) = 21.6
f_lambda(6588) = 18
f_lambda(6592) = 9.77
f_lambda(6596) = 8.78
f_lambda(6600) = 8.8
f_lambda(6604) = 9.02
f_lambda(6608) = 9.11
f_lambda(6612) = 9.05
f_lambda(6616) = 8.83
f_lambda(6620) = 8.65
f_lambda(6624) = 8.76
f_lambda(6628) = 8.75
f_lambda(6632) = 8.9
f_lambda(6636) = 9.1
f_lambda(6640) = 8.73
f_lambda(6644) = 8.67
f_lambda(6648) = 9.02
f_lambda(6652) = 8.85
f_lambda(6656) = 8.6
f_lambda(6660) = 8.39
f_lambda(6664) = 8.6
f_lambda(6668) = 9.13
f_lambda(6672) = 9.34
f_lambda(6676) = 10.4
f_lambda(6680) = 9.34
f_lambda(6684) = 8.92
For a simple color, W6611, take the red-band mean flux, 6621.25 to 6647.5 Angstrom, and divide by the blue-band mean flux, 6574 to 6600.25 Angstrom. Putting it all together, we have 0.63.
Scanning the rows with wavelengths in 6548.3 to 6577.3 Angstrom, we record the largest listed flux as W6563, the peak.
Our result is 38.3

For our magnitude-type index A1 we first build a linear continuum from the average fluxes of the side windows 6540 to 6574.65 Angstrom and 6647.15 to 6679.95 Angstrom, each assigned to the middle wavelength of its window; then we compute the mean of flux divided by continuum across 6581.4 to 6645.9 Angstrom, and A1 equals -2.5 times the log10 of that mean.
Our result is 0.324 mag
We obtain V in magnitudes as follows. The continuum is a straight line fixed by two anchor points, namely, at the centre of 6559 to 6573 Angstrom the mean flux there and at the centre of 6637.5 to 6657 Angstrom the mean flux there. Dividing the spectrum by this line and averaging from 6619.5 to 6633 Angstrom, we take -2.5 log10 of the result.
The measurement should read 0.454 mag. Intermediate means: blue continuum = 26.6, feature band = 8.77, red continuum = 8.79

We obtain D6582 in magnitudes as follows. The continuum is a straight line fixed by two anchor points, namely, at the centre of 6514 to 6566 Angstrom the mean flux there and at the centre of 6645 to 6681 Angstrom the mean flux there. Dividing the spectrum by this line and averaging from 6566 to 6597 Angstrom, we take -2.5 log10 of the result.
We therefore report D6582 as -0.23 mag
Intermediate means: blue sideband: 14.3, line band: 15.6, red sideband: 9.06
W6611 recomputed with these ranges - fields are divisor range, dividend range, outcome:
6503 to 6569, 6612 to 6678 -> 0.64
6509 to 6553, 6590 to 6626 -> 0.91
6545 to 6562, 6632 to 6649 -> 0.49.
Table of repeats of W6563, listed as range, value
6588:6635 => 18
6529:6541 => 9.84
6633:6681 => 10.4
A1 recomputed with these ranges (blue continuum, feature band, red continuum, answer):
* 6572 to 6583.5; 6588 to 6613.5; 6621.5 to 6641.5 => 0.242 mag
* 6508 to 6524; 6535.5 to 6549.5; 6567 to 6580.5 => 0.102 mag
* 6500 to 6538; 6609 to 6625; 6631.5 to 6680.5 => 0.017 mag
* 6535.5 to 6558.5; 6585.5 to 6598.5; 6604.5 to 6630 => -0.182 mag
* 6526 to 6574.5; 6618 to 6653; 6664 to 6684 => 0.287 mag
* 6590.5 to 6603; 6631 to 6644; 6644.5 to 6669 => -0.003 mag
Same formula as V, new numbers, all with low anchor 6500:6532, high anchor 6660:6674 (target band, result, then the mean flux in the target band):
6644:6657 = 0.01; 8.82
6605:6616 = -0.01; 9.03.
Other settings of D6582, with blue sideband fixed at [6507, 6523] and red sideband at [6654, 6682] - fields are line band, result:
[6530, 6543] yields -0.04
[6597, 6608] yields 0.02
